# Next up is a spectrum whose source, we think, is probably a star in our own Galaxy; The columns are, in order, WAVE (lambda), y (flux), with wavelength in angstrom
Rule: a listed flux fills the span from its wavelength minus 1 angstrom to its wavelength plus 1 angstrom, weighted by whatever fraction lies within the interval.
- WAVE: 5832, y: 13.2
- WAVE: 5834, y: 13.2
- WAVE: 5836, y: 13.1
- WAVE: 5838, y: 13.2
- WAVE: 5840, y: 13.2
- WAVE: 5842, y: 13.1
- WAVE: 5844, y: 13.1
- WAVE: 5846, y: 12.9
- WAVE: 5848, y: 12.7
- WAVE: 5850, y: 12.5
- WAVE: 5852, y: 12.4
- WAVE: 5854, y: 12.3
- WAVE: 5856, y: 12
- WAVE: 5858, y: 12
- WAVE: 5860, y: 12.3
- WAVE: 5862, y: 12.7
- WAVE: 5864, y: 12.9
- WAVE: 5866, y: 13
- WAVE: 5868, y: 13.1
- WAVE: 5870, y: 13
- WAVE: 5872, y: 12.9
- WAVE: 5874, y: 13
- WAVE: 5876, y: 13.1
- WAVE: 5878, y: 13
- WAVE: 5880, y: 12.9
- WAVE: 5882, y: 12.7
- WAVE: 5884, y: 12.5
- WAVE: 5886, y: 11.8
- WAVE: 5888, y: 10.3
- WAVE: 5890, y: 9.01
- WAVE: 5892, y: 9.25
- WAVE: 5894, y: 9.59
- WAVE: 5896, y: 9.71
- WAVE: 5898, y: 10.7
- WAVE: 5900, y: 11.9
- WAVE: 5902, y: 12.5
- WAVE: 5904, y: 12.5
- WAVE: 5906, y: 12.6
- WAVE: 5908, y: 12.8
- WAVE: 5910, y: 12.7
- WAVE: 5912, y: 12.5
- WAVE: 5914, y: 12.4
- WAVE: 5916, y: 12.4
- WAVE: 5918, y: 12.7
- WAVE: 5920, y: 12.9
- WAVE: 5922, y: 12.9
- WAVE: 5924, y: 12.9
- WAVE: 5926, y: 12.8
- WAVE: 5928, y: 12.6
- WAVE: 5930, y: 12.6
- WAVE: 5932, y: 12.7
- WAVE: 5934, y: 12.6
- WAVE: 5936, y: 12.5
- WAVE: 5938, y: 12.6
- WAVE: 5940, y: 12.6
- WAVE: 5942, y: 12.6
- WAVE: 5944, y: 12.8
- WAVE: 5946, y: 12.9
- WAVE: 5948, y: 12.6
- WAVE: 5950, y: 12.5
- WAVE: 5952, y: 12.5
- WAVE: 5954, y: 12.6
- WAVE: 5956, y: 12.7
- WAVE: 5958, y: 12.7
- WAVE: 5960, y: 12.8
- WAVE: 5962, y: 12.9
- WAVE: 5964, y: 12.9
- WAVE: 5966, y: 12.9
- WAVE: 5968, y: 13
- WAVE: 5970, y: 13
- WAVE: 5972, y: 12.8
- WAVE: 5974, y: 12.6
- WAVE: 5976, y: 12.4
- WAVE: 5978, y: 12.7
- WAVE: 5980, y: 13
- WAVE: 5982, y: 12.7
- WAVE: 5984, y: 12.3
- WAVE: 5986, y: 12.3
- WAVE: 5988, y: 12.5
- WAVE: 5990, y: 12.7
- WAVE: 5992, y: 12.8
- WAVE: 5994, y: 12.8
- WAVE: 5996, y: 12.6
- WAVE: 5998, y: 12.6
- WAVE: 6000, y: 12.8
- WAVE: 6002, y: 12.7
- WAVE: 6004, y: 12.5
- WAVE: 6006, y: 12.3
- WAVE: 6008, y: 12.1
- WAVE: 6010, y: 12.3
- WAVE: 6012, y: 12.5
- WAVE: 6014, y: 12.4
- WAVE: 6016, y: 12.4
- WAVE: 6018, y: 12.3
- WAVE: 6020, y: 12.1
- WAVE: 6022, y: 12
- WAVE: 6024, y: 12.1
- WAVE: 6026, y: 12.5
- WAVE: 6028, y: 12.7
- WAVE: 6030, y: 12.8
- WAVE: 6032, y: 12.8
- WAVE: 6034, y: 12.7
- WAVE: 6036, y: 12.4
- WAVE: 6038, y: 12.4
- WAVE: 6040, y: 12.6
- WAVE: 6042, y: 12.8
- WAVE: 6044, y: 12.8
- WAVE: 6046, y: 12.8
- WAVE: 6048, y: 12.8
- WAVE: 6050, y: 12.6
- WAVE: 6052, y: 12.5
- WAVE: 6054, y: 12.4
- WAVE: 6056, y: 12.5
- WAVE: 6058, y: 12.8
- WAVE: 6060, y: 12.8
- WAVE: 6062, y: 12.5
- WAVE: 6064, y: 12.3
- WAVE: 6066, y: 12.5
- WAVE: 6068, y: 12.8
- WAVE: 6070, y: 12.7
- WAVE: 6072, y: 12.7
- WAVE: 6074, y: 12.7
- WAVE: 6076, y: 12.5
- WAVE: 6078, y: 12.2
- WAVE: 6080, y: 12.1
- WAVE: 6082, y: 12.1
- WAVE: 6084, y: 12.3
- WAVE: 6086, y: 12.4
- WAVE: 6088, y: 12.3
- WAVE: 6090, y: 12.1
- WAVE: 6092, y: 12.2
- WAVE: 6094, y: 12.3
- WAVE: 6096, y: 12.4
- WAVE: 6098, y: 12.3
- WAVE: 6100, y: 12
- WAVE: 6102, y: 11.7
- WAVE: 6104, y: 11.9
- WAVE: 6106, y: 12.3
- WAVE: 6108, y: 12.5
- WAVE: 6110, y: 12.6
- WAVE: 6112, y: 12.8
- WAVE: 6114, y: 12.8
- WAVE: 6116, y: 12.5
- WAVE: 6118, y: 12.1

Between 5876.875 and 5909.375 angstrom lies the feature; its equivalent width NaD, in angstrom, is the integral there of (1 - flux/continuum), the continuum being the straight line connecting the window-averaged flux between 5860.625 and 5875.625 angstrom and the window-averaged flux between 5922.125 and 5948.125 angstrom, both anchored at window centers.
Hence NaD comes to 3.4 angstrom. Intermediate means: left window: 12.9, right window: 12.7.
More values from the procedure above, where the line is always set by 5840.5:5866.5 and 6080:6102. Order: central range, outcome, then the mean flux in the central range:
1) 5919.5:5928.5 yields -0.24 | 12.8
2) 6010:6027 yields 0.06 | 12.3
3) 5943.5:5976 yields -0.83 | 12.8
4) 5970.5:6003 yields -0.69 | 12.6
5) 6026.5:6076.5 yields -1.47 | 12.6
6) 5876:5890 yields 0.59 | 12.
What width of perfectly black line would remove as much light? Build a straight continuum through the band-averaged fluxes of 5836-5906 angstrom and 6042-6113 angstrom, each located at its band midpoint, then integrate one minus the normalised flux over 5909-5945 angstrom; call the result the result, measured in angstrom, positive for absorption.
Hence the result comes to -1.17 angstrom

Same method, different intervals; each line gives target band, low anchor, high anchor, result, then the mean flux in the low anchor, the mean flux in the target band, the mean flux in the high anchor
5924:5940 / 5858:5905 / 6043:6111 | -0.8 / 11.9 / 12.6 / 12.4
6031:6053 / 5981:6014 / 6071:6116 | -0.4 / 12.5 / 12.7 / 12.3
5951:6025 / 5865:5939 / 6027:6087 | -1.0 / 12.2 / 12.6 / 12.6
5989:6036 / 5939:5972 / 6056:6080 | 0.6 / 12.8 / 12.5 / 12.6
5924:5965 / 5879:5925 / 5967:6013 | -1.6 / 11.8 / 12.7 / 12.6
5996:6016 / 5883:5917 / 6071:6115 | -0.9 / 11.5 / 12.5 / 12.3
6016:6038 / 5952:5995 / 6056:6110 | 0.2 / 12.7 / 12.4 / 12.4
